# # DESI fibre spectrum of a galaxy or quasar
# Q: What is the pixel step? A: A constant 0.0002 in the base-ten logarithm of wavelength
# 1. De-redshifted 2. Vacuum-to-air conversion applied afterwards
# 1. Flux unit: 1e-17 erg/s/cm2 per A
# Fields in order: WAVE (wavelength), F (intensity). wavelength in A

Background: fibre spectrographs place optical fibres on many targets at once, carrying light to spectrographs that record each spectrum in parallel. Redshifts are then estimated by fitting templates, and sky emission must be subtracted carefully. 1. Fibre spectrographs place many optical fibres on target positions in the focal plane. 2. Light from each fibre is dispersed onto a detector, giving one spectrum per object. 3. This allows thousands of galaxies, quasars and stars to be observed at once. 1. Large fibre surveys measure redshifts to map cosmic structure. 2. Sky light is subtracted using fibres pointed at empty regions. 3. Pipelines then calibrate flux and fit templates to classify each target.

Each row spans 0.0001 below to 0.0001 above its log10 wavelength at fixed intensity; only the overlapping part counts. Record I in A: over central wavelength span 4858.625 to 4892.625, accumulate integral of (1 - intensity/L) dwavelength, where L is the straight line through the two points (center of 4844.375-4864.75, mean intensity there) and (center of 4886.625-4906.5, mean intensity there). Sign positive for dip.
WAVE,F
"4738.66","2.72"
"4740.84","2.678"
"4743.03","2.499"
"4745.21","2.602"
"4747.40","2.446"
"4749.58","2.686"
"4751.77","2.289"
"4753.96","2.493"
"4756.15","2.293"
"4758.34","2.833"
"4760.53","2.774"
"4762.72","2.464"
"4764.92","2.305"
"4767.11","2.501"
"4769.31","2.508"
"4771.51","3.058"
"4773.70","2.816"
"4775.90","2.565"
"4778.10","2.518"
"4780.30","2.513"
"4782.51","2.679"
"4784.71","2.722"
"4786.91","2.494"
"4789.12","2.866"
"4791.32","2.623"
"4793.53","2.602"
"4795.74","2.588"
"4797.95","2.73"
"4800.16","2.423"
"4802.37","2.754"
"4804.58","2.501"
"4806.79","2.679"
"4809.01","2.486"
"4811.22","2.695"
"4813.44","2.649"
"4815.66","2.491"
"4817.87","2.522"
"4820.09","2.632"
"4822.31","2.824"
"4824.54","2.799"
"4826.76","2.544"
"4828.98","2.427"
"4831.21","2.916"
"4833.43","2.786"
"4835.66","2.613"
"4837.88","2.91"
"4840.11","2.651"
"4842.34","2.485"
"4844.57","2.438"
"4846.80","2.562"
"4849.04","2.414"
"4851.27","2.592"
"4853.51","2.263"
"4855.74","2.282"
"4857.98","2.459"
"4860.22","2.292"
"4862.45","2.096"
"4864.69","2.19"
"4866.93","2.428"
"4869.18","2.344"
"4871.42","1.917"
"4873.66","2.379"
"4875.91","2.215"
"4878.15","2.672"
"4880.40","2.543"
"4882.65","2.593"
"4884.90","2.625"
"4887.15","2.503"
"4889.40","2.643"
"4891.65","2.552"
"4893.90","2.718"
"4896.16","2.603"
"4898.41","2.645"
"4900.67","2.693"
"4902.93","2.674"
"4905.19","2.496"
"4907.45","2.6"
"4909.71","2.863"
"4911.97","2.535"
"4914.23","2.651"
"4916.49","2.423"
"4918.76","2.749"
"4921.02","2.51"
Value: 1.3 A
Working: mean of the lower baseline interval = 2.36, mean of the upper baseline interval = 2.62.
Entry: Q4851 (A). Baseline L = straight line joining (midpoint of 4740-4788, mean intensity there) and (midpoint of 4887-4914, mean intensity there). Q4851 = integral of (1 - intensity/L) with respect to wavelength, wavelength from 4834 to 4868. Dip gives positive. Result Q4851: 2.1 A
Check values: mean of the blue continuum 2.58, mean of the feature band 2.45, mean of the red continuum 2.63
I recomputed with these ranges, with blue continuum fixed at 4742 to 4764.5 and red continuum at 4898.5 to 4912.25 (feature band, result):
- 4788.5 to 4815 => -0.59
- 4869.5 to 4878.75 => 1.22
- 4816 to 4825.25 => -0.32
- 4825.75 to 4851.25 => -0.15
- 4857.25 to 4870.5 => 1.65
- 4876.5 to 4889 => 0.27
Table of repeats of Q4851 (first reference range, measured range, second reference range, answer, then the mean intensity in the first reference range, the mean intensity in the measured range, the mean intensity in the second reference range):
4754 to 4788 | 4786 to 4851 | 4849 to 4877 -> -4.9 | 2.6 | 2.62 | 2.29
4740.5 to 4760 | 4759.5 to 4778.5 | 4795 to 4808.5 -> -0.4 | 2.54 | 2.62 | 2.61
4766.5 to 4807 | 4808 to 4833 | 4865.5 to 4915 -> -0.3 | 2.64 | 2.64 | 2.54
